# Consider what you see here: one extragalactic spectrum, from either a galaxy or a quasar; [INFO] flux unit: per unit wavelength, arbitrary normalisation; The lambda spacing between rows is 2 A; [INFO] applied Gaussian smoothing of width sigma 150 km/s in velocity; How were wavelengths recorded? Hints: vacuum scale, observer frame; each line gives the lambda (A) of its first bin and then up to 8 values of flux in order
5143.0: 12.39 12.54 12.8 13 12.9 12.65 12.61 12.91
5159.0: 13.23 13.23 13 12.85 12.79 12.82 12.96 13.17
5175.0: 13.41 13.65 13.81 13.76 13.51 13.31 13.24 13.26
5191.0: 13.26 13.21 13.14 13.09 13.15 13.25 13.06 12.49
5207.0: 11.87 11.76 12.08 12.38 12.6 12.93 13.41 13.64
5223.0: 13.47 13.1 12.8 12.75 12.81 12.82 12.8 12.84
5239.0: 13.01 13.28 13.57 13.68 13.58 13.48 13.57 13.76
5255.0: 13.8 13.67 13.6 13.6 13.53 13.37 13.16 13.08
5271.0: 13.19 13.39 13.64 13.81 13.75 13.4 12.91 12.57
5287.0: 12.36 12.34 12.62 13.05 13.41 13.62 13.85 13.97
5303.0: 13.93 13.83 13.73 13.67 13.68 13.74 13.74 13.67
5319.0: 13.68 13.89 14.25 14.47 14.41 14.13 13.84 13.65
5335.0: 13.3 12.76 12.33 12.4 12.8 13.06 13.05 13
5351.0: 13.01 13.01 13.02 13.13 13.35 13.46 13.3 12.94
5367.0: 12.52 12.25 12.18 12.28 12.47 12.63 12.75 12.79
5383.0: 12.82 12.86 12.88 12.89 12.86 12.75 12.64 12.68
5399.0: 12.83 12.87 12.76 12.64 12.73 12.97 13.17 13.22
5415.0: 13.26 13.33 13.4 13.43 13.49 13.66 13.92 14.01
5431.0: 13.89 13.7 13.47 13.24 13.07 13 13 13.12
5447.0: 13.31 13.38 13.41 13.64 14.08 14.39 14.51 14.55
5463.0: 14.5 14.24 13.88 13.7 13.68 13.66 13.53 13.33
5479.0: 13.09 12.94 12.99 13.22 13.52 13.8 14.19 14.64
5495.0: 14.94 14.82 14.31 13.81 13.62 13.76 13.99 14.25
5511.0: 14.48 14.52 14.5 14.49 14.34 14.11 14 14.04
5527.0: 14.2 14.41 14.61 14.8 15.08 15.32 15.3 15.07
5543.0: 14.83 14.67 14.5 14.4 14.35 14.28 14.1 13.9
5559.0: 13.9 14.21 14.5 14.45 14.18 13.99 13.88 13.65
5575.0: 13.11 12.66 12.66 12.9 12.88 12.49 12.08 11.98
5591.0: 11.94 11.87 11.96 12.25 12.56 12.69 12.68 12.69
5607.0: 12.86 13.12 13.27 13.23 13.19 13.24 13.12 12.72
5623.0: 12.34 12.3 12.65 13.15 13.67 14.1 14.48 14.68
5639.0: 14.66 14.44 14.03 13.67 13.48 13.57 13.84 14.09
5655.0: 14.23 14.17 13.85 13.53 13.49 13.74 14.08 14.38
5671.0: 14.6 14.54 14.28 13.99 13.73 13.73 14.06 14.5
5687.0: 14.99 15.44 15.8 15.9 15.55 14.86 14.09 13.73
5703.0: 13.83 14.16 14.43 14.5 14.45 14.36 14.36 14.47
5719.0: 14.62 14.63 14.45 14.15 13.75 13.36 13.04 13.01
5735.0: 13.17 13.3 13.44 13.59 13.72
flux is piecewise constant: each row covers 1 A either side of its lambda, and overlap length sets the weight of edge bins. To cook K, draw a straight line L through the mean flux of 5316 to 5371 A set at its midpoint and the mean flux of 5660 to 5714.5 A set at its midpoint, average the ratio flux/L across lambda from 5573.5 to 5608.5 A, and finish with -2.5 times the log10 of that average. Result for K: 0.13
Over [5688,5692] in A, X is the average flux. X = 15.6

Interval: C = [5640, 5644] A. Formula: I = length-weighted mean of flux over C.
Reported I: 14.2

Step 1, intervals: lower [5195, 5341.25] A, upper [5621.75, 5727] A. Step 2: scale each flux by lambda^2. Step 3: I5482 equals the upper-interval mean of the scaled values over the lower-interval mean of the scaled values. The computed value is 1.24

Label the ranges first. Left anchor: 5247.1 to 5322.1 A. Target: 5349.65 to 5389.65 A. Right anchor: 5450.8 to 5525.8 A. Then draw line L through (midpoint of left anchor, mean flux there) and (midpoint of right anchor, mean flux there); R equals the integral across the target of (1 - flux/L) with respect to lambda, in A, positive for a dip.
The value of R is 2.5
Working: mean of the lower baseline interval 13.5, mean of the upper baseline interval 14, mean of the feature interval 12.8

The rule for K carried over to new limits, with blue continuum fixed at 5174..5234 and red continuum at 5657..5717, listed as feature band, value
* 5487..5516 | -0.029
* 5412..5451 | 0.020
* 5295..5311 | -0.037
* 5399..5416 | 0.054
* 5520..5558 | -0.043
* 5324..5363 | 0.012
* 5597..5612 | 0.109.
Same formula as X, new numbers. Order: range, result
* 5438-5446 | 13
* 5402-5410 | 12.8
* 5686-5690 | 15.2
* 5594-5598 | 12.1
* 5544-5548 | 14.6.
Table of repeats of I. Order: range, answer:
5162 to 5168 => 12.9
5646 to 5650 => 13.5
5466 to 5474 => 13.7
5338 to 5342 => 12.4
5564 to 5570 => 14.2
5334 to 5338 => 13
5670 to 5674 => 14.6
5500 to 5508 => 13.8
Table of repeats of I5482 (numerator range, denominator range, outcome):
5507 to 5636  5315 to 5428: 1.12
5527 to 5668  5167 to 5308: 1.18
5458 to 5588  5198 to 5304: 1.18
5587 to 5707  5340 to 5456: 1.15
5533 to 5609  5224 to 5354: 1.12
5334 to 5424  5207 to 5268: 1.03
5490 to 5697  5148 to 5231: 1.24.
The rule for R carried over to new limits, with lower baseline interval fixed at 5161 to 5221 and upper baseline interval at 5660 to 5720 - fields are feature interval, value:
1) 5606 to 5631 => 2.2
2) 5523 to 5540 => -0.9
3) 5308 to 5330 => -0.9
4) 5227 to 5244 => 0.2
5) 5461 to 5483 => 0.2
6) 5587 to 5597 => 1.5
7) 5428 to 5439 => 0.1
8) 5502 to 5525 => -0.4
